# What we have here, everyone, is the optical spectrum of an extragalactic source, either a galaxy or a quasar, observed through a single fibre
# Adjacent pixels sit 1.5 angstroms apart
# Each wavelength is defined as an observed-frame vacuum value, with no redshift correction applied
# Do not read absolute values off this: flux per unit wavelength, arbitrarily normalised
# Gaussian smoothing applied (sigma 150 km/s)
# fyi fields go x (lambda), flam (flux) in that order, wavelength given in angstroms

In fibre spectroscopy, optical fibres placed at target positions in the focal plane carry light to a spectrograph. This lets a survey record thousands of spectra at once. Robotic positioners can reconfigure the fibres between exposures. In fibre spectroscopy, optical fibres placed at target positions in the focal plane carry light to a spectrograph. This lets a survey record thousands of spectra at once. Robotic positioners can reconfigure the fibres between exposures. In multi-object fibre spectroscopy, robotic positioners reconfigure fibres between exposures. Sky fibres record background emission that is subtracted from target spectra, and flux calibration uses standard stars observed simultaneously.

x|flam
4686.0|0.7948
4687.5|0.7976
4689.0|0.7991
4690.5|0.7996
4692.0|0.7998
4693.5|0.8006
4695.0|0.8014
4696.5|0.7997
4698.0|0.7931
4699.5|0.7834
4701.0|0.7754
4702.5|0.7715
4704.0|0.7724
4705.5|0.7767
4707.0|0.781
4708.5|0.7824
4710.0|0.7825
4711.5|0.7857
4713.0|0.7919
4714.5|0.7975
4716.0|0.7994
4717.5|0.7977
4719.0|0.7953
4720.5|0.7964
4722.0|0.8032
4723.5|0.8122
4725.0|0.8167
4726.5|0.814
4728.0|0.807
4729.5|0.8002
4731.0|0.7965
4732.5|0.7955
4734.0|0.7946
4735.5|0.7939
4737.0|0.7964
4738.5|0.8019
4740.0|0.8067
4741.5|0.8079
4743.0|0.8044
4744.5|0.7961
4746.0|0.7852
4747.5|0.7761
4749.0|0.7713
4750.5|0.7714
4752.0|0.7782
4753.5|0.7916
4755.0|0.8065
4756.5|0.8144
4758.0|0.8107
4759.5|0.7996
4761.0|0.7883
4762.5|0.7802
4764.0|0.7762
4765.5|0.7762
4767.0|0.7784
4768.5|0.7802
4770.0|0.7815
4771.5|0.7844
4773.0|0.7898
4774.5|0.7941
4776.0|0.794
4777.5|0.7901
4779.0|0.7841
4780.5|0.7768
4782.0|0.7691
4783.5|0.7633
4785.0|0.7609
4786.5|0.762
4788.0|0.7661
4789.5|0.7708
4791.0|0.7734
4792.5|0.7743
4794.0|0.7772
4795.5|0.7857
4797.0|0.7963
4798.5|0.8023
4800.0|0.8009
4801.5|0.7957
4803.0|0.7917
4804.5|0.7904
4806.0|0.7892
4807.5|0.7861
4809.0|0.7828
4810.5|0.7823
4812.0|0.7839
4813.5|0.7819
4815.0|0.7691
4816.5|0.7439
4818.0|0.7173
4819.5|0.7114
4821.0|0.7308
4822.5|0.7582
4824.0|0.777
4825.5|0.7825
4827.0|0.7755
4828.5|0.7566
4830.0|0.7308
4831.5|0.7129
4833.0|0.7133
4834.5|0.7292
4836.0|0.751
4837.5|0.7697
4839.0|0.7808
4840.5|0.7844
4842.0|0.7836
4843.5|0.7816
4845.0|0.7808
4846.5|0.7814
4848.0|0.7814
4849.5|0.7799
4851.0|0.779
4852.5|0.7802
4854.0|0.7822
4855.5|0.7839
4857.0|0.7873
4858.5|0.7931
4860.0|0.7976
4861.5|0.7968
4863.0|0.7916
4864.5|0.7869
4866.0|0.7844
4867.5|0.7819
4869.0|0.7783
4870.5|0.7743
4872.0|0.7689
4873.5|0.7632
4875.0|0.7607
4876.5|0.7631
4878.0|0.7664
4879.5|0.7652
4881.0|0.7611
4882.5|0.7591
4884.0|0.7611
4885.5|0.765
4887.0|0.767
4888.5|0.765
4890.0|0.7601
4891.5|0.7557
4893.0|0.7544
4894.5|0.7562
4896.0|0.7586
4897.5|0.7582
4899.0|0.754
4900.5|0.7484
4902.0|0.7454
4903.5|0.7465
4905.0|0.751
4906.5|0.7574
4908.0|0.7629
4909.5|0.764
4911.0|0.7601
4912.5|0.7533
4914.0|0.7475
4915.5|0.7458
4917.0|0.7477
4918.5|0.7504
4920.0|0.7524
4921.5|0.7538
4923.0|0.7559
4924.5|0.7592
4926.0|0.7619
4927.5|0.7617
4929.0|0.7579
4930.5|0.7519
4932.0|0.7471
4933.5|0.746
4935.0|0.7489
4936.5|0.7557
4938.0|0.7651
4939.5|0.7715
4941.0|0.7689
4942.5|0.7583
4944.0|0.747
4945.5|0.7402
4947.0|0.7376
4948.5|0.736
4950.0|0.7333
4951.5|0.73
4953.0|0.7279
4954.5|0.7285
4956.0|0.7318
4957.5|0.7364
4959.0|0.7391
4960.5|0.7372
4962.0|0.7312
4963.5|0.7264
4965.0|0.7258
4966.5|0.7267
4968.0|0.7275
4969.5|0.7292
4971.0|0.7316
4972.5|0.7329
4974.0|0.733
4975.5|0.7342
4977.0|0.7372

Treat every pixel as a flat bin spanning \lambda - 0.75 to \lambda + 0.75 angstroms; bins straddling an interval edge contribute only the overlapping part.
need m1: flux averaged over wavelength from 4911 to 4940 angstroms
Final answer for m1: 0.754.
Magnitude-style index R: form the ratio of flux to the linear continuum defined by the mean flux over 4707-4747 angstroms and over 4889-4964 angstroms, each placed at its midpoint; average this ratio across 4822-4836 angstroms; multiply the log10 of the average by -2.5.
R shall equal 0.036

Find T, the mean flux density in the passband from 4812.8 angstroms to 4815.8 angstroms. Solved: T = 0.775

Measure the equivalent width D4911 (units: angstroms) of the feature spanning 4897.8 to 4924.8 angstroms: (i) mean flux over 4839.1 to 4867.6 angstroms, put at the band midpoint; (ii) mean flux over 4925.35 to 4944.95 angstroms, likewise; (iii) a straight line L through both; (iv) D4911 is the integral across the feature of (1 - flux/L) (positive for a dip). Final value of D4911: 0.42 angstroms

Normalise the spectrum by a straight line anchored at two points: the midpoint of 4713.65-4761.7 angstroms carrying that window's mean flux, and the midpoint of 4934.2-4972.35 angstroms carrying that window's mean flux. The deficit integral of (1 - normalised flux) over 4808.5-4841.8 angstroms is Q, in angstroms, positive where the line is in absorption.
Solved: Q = 0.78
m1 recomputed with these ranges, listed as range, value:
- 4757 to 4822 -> 0.778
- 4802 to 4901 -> 0.768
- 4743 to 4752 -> 0.782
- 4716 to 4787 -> 0.791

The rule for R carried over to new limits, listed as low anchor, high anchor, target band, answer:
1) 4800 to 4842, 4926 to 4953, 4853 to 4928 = -0.01 mag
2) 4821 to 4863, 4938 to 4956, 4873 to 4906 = 0.00 mag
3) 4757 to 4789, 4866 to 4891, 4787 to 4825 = 0.00 mag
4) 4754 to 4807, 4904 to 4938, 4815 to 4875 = 0.00 mag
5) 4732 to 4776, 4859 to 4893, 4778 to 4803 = 0.01 mag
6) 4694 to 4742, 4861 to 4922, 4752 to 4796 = 0.00 mag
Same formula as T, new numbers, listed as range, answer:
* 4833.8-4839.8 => 0.758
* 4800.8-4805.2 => 0.793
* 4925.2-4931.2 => 0.758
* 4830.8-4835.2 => 0.718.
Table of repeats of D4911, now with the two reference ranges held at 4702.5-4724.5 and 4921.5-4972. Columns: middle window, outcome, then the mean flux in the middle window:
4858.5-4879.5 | -0.5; 0.778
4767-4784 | -0.1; 0.783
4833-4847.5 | -0.1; 0.769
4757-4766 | -0.1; 0.79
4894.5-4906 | 0.0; 0.752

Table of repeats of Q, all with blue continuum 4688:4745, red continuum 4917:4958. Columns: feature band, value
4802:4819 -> 0.04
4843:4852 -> -0.15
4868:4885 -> -0.09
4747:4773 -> 0.00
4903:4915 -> -0.01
